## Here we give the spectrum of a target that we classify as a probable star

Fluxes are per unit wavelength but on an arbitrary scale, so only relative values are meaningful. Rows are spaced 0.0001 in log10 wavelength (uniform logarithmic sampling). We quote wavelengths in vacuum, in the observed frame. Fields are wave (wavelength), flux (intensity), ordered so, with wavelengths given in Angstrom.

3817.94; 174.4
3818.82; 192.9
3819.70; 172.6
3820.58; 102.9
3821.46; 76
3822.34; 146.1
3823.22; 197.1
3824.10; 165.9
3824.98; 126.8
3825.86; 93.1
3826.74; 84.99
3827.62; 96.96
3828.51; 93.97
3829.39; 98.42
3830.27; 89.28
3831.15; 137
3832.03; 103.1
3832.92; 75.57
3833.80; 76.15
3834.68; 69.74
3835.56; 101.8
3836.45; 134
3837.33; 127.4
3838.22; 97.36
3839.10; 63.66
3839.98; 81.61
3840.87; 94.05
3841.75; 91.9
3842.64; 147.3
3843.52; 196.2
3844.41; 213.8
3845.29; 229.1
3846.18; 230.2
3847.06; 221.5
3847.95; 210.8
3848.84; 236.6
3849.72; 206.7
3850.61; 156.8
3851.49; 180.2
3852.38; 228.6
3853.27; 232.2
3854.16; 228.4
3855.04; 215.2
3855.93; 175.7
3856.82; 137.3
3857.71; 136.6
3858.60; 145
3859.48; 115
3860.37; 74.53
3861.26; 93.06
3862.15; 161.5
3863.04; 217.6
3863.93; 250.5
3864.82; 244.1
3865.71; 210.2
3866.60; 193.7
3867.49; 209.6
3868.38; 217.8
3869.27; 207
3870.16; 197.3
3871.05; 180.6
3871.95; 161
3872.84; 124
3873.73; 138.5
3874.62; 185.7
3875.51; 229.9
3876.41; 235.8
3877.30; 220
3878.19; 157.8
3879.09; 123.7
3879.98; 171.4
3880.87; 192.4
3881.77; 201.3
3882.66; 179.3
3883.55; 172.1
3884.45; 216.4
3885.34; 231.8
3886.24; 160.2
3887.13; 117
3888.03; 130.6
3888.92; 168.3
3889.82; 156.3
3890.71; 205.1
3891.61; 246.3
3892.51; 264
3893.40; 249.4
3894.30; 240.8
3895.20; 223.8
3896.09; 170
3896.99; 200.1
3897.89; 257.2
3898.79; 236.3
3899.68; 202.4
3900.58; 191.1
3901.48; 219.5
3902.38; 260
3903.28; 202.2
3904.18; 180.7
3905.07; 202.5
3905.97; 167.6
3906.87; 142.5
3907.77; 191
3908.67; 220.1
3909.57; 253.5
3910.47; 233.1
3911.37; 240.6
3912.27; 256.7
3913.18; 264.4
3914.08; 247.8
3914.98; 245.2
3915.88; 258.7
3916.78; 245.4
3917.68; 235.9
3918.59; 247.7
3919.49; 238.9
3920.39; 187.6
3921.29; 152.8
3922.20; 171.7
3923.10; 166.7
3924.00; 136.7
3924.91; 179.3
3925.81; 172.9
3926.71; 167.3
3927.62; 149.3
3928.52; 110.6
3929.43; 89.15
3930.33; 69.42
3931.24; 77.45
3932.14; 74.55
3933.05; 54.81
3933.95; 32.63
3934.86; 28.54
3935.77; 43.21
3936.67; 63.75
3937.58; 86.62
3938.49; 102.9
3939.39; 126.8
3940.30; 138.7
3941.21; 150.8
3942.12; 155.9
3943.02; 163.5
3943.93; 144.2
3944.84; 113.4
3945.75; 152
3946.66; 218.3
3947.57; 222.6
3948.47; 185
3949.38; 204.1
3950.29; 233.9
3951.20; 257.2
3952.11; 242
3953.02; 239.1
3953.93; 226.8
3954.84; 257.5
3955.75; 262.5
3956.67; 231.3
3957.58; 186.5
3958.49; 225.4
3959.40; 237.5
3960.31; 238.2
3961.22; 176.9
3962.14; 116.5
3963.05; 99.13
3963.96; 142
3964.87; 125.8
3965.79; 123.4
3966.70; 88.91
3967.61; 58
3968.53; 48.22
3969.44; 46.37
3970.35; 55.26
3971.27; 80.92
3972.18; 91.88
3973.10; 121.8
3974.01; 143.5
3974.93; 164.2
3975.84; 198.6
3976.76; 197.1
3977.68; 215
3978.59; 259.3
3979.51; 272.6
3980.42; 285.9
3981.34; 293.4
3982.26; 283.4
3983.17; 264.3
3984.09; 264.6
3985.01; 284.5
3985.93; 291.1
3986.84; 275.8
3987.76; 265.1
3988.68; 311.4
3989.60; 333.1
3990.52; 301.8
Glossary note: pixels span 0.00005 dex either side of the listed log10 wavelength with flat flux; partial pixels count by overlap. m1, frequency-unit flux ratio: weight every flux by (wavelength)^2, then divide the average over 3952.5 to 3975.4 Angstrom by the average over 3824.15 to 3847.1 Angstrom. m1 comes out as 1.3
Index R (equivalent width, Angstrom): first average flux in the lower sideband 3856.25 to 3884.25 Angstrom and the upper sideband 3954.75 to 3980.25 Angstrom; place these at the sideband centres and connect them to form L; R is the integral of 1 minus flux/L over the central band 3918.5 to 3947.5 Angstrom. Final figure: 6.28 Angstrom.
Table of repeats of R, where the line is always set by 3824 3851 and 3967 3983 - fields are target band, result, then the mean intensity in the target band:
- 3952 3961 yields -3.91 Angstrom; 233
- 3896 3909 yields -4.74 Angstrom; 204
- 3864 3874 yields -3.66 Angstrom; 193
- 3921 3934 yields 2.72 Angstrom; 123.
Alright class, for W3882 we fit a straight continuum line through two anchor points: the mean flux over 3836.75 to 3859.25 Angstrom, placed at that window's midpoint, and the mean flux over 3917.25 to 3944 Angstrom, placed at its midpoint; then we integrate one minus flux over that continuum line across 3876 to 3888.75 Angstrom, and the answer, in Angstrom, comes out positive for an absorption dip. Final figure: -2.06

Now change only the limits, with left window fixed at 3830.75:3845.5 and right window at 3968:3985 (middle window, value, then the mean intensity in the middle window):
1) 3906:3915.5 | -4.56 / 227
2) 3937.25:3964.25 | -1.96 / 185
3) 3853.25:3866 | -4.45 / 174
